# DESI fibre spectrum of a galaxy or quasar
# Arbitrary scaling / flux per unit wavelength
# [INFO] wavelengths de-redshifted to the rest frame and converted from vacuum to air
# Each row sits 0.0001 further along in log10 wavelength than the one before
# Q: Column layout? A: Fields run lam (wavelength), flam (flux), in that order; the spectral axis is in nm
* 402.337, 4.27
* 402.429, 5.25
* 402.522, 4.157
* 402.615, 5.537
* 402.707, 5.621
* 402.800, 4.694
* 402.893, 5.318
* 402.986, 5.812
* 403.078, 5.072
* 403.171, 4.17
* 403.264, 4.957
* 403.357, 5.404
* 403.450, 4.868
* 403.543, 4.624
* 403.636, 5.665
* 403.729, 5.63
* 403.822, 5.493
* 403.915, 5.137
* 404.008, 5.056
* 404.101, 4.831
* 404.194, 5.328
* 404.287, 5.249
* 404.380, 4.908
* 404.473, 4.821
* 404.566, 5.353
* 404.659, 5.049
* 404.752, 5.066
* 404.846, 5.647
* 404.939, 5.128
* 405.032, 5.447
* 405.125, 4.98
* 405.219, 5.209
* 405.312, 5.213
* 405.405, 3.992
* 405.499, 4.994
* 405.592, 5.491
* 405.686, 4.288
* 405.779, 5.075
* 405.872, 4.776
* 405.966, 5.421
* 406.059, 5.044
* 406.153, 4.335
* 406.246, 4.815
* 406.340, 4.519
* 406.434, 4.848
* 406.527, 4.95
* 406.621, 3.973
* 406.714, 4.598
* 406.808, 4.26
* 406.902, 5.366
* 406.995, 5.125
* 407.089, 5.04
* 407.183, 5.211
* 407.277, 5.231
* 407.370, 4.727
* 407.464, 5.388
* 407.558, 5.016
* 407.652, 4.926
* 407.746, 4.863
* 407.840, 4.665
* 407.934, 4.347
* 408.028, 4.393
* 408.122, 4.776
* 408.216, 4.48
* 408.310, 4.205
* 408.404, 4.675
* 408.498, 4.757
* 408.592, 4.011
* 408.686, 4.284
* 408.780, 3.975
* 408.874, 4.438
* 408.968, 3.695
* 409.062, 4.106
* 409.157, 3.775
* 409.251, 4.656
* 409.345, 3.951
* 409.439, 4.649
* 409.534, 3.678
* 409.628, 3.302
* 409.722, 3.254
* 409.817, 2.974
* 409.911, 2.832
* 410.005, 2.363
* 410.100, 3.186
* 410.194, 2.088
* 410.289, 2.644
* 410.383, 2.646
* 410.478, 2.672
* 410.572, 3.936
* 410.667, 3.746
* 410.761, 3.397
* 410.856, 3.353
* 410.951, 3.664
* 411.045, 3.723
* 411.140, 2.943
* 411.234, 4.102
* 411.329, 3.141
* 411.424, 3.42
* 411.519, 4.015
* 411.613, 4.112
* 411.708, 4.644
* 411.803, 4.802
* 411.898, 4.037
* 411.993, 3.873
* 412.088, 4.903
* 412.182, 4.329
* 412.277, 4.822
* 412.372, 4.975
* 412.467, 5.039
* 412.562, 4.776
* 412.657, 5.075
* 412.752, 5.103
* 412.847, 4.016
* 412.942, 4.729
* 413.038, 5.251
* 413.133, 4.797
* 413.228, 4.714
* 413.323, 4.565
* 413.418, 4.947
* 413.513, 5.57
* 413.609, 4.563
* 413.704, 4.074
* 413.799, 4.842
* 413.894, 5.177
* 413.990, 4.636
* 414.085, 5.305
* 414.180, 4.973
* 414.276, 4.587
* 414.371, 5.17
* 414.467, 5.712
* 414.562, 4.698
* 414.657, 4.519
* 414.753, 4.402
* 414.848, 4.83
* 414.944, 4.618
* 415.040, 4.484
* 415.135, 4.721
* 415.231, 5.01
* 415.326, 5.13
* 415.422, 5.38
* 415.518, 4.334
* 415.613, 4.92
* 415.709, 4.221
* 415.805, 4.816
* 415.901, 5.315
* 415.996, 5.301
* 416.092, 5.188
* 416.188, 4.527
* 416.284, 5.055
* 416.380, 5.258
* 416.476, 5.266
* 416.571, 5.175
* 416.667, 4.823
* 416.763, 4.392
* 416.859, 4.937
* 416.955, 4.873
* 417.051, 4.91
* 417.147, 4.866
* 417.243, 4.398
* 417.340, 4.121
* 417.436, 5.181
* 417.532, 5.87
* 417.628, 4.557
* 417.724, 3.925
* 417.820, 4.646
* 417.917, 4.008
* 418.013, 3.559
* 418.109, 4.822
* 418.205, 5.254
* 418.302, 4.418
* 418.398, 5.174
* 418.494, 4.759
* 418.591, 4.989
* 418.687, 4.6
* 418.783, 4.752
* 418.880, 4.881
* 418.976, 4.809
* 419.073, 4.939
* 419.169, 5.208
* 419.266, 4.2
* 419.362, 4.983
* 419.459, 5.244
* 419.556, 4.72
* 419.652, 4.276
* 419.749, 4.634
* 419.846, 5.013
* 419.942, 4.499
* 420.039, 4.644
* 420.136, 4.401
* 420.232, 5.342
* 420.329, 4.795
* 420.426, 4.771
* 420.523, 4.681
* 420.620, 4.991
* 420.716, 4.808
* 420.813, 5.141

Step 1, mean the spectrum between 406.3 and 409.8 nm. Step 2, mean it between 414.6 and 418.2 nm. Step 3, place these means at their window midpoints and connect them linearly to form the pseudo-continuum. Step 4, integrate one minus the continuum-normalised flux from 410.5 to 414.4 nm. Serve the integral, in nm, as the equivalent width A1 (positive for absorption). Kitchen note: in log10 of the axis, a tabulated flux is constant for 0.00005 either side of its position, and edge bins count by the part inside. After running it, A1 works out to 0.18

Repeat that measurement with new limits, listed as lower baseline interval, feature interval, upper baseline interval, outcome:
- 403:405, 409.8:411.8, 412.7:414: 0.63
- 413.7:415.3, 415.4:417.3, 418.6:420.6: -0.03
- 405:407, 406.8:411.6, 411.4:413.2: 0.73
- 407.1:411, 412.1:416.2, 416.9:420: -0.43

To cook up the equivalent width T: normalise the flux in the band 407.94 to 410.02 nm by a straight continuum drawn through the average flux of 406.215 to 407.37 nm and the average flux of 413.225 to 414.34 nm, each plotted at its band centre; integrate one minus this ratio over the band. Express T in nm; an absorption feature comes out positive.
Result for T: 0.36 nm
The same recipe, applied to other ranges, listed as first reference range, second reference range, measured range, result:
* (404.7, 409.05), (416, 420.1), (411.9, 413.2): 0.01 nm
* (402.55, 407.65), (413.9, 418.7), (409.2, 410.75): 0.52 nm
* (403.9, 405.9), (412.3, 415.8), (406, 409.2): 0.24 nm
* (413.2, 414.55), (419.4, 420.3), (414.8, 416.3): 0.00 nm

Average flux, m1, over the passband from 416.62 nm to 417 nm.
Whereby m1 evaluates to 4.75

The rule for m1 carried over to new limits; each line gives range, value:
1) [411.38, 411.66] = 3.86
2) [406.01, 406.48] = 4.71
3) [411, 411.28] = 3.59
